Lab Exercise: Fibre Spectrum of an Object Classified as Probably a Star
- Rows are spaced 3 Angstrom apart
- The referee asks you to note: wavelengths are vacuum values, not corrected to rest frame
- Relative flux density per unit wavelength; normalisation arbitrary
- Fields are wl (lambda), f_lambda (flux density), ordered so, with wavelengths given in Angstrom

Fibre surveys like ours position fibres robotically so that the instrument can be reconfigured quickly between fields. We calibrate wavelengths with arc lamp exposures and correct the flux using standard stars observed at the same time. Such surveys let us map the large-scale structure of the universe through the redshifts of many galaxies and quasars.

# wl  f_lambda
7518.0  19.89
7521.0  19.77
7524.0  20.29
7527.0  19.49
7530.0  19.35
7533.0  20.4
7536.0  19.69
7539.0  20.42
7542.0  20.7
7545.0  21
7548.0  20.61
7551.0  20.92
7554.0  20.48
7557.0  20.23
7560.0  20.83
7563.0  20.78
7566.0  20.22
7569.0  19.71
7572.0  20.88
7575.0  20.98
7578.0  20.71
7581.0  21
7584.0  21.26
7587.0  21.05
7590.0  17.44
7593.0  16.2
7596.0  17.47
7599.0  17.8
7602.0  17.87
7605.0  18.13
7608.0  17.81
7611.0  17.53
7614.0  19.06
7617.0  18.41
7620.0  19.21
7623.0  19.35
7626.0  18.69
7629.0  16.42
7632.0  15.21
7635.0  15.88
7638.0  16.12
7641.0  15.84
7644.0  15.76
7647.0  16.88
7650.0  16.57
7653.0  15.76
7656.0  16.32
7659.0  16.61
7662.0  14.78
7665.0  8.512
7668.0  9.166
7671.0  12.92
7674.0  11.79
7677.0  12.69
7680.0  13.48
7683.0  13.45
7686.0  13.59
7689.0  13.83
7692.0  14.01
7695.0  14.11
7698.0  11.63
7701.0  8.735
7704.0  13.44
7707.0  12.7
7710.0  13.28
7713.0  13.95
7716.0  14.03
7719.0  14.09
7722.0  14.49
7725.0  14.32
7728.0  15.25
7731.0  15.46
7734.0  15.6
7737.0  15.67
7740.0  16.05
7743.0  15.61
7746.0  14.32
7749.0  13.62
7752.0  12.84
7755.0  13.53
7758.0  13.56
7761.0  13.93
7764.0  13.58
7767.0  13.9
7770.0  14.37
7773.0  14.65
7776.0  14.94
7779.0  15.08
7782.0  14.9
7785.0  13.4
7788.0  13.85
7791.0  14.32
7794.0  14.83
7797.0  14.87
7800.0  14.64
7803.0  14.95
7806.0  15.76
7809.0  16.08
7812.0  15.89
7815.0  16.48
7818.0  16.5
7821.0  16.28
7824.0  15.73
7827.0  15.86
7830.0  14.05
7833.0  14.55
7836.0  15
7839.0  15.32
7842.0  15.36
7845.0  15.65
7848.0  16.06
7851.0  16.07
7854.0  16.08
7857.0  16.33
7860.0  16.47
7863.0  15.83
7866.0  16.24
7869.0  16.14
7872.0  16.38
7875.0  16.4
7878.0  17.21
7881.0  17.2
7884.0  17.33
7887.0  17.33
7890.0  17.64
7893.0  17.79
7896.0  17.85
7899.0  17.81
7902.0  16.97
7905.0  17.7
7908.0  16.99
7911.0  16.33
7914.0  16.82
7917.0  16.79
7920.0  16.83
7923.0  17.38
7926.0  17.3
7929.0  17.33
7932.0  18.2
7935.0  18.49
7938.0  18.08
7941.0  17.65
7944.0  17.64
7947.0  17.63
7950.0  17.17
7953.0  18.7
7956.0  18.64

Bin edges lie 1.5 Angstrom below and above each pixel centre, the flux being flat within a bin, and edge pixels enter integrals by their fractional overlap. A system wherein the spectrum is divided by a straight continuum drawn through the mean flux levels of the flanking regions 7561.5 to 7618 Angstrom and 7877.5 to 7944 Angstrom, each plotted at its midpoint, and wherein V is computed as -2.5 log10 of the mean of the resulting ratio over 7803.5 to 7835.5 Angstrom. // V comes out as 0.15 mag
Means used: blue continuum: 19.2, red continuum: 17.4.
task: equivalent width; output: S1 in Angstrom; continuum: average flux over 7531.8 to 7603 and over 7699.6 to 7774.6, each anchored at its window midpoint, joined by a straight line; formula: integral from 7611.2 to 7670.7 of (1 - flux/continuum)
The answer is 5.0 Angstrom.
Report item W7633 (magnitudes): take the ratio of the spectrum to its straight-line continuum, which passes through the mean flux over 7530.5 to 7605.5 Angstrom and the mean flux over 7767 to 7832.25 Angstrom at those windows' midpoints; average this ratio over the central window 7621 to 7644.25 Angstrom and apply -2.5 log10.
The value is 0.11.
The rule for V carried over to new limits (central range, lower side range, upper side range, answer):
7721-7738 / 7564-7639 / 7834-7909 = 0.17 mag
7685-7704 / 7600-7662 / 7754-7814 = 0.26 mag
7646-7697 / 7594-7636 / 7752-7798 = 0.20 mag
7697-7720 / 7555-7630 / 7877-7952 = 0.41 mag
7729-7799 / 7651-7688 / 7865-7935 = 0.03 mag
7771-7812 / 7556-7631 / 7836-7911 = 0.17 mag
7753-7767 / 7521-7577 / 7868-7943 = 0.33 mag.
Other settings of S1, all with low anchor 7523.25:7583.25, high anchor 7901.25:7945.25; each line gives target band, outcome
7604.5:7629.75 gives 1.98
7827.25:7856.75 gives 4.30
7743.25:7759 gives 4.24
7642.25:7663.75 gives 3.96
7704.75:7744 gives 9.08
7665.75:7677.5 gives 4.90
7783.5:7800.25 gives 3.78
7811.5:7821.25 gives 1.03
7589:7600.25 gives 1.62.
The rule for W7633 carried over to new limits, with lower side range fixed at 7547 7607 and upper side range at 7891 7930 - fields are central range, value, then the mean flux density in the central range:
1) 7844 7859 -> 0.103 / 16.1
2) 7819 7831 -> 0.148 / 15.6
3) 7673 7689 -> 0.398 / 13.1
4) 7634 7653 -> 0.188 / 16.2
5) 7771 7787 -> 0.242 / 14.6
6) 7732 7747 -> 0.193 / 15.5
